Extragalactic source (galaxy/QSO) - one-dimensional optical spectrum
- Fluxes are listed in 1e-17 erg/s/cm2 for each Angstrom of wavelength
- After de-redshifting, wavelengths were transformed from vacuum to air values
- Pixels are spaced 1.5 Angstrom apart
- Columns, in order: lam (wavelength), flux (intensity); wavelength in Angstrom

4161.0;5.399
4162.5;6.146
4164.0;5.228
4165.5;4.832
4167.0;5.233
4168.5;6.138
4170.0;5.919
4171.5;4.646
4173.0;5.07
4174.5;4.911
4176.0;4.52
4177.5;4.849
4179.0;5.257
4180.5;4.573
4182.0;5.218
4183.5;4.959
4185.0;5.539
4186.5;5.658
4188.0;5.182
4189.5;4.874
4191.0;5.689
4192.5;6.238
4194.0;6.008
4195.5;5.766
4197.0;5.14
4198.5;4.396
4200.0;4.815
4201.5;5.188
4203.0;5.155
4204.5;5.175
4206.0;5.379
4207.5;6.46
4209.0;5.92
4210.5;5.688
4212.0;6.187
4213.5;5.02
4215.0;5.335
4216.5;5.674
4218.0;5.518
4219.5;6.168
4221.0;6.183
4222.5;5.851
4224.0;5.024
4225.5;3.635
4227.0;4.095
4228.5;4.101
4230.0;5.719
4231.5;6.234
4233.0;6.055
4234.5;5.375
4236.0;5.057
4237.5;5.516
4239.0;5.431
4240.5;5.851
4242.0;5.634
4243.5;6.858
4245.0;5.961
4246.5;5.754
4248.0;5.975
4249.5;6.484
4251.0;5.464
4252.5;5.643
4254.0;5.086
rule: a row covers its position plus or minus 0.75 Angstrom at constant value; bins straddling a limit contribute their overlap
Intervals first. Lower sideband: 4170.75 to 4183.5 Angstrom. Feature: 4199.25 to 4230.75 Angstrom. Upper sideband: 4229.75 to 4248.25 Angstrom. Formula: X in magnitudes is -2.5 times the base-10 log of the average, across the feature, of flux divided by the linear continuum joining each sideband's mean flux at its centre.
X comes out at 0.02 mag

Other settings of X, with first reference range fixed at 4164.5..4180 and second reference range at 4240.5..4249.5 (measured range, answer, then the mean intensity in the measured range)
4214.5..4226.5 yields 0.07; 5.4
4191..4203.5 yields 0.02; 5.36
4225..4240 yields 0.15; 5.16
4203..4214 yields -0.01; 5.67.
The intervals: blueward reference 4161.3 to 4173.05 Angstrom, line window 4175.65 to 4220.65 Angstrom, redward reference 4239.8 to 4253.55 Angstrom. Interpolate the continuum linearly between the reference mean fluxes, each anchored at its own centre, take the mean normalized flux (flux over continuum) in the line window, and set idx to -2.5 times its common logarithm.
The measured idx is 0.04 mag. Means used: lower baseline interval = 5.42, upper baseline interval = 5.94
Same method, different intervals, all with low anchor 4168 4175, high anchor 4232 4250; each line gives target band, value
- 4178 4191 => 0.05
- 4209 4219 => 0.00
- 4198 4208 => 0.07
